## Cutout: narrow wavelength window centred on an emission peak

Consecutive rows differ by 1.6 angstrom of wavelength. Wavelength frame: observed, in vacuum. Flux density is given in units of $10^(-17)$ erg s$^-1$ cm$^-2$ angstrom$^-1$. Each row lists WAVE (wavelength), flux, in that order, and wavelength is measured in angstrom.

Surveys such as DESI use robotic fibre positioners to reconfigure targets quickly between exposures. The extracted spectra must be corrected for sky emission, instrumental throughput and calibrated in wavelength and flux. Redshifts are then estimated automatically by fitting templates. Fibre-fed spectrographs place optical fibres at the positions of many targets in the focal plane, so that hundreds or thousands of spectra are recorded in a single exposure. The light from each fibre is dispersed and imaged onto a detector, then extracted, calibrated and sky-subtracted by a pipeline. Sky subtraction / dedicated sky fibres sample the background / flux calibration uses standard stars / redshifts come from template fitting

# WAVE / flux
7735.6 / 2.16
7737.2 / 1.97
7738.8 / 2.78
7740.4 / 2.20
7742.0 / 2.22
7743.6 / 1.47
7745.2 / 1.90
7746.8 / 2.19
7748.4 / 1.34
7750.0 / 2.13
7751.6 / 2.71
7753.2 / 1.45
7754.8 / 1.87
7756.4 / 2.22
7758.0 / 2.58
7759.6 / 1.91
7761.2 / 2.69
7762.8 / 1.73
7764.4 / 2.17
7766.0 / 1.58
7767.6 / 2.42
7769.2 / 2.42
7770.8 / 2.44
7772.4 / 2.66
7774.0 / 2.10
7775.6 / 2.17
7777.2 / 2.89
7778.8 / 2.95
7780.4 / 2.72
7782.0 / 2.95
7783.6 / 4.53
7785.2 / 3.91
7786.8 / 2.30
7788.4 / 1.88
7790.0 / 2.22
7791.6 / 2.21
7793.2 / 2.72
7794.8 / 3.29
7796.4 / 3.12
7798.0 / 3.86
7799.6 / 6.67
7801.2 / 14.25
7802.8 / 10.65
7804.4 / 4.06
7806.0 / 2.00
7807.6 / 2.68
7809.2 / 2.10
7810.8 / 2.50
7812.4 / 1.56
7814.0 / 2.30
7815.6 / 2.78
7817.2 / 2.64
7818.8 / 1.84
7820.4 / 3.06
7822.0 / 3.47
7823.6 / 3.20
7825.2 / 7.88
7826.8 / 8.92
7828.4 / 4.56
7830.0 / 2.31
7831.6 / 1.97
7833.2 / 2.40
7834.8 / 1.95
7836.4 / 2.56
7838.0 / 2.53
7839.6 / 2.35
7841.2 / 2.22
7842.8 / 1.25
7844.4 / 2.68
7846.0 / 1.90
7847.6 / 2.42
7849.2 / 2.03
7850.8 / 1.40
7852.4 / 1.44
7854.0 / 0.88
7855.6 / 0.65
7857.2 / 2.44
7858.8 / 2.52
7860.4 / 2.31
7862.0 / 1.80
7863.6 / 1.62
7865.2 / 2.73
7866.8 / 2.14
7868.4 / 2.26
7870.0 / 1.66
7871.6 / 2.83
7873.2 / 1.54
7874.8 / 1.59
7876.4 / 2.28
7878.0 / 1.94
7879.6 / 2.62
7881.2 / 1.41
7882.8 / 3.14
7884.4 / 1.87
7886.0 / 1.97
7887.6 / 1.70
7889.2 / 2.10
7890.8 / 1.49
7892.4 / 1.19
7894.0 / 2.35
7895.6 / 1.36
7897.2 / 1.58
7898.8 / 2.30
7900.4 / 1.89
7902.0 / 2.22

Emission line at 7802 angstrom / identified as H-alpha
